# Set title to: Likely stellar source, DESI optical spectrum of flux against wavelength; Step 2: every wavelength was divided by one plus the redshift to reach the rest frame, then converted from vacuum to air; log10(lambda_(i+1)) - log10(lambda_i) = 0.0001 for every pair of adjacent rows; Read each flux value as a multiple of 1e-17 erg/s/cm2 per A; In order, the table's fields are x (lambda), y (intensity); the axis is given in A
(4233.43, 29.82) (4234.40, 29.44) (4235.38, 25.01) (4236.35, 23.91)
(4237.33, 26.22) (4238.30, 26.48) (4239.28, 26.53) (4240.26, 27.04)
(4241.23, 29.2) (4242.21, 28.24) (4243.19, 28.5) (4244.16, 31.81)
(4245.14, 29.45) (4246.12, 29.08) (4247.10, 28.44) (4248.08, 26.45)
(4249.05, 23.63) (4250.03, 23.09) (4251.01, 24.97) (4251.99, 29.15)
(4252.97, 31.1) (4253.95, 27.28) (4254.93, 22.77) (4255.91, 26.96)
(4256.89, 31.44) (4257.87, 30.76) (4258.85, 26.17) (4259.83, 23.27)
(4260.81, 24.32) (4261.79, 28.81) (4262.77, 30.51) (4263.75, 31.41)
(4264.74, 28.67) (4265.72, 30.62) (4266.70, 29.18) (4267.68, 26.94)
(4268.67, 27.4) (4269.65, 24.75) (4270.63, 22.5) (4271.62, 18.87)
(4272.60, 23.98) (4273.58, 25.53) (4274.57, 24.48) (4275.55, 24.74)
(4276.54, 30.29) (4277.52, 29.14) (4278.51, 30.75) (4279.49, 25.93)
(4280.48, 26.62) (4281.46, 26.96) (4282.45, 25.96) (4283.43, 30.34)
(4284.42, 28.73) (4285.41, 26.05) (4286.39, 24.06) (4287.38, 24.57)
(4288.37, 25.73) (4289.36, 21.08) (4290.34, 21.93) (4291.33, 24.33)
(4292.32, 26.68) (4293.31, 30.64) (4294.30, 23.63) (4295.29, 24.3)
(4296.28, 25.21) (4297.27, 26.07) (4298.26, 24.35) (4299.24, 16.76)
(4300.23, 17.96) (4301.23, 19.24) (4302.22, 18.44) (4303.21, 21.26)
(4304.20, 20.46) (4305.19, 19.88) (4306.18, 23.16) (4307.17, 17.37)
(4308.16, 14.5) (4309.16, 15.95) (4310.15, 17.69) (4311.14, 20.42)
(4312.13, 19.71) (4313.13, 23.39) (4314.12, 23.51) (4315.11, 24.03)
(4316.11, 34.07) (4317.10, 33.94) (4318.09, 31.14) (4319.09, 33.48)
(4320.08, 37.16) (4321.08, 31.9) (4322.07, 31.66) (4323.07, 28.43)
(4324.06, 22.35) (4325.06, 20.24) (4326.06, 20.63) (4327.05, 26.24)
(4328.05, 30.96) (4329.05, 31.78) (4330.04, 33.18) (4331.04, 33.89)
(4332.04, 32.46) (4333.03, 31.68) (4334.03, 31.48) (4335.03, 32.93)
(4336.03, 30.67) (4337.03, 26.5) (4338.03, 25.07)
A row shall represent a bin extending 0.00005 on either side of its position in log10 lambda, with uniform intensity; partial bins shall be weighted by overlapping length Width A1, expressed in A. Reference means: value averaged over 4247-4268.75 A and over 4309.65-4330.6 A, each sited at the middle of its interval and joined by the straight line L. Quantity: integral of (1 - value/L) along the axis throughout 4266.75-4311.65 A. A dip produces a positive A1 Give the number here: 6.1 A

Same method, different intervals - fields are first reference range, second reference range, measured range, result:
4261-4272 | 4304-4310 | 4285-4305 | -1.9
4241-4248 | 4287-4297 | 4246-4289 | 0.2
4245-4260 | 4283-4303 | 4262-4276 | -0.3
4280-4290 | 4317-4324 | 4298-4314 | 5.4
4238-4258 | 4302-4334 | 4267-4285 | 0.4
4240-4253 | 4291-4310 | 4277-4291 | -1.7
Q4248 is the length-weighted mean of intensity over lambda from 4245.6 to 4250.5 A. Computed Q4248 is 26.2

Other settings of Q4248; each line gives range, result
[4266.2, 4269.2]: 27.8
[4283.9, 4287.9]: 25.8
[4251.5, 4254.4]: 29.2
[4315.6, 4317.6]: 34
